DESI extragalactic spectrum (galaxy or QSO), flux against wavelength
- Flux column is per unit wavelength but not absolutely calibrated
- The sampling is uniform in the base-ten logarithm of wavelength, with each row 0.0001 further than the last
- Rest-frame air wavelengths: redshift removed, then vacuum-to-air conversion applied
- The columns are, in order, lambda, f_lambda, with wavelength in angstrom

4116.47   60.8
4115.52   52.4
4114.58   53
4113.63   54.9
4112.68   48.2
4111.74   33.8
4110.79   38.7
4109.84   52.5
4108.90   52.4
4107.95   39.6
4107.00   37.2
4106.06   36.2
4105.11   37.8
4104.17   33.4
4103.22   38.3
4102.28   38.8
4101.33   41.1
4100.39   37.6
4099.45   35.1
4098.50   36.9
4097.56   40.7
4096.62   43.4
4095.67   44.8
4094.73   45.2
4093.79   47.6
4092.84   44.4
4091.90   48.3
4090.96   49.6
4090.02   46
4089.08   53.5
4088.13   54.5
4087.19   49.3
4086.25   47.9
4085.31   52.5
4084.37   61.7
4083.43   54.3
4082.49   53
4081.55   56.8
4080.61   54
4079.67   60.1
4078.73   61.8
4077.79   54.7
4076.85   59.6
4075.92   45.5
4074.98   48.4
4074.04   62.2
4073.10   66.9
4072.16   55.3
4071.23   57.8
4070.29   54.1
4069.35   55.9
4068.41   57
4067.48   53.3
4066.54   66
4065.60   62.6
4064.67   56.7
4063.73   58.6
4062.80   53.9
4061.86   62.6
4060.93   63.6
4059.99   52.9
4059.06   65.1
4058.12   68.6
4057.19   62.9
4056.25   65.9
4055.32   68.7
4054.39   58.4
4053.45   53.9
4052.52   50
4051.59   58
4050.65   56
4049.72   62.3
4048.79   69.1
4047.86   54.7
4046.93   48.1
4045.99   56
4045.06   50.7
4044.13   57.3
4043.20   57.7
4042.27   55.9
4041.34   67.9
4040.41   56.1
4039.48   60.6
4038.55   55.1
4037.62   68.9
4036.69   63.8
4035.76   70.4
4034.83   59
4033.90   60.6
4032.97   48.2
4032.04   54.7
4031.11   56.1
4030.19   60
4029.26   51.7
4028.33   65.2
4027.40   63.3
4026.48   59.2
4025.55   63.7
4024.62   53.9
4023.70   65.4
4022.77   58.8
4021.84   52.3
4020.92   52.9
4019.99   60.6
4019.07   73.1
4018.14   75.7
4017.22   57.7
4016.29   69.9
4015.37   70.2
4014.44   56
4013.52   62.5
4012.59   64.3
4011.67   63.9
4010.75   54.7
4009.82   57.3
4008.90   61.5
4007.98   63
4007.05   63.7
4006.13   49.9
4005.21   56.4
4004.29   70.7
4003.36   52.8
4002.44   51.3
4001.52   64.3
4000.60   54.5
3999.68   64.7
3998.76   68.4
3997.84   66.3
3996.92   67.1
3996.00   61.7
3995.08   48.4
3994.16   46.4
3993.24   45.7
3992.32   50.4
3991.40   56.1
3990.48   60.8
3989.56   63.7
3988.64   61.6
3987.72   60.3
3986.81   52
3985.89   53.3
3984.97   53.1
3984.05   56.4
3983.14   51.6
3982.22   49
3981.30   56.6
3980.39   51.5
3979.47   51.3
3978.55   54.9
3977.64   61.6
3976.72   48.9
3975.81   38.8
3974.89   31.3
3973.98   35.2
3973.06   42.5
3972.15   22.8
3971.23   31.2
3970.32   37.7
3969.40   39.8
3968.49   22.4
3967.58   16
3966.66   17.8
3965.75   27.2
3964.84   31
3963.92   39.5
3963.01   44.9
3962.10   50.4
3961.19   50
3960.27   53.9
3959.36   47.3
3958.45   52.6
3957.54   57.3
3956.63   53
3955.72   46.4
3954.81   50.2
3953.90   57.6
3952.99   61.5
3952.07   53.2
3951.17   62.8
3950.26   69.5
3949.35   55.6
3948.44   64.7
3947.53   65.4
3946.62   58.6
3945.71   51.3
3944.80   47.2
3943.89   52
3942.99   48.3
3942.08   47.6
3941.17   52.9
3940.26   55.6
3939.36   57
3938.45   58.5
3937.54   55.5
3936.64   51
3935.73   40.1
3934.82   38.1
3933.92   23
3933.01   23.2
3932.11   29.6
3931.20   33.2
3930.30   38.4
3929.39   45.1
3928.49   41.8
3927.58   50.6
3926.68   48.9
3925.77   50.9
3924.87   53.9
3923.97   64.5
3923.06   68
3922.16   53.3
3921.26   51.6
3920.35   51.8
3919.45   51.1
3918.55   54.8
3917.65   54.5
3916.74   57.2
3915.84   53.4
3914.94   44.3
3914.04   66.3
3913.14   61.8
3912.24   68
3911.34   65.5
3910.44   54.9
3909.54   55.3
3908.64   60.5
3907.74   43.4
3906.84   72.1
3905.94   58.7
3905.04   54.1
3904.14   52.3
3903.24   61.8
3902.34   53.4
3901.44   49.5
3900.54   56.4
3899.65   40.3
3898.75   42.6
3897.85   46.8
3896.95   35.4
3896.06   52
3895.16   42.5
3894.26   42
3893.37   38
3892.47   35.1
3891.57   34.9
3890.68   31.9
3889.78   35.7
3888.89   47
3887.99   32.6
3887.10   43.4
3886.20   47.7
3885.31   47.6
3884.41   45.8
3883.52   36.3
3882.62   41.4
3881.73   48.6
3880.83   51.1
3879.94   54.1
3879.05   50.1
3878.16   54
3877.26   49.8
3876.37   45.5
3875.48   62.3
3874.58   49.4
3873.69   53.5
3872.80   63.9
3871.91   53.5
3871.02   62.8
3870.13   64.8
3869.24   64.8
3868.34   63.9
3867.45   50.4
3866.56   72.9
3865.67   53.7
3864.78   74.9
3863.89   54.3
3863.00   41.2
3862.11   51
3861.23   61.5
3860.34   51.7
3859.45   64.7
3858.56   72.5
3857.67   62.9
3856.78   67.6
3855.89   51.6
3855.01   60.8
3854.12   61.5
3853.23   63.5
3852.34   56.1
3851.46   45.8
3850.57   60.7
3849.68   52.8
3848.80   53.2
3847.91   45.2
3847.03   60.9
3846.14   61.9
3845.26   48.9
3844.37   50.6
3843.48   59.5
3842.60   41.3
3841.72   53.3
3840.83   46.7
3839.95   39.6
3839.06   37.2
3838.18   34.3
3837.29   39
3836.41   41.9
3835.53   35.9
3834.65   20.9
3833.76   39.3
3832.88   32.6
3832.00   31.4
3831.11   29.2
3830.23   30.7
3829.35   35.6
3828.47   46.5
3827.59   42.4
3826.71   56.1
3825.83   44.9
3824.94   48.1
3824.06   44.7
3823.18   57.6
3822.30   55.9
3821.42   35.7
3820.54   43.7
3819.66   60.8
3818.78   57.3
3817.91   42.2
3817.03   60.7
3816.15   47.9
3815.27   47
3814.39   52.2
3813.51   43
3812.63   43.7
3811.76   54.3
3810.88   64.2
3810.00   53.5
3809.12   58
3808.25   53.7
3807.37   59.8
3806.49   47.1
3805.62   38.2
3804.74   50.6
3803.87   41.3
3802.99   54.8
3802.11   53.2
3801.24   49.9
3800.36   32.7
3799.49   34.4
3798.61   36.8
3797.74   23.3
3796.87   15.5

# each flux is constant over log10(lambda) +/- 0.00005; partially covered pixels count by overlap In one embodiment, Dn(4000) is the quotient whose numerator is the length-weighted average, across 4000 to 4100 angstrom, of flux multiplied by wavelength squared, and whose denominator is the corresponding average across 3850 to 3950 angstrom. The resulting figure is 1.2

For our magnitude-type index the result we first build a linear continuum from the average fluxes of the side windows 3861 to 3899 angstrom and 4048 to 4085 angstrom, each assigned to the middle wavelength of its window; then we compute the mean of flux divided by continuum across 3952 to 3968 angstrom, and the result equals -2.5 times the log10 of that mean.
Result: 0.19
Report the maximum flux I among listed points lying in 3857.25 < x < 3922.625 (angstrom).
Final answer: 74.9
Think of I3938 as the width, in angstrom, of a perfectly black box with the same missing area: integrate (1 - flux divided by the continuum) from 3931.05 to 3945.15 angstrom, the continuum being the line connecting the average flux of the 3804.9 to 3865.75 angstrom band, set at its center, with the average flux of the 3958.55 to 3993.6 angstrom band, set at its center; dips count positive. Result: 0.5 angstrom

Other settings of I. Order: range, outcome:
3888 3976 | 72.1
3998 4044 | 75.7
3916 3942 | 68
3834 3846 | 59.5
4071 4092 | 66.9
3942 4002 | 69.5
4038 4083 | 69.1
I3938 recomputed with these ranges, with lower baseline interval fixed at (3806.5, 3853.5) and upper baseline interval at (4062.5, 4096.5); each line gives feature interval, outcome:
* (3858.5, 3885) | -3.58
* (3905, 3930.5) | -2.73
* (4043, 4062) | -2.02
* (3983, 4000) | -1.80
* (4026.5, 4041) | -1.84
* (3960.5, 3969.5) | 2.98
